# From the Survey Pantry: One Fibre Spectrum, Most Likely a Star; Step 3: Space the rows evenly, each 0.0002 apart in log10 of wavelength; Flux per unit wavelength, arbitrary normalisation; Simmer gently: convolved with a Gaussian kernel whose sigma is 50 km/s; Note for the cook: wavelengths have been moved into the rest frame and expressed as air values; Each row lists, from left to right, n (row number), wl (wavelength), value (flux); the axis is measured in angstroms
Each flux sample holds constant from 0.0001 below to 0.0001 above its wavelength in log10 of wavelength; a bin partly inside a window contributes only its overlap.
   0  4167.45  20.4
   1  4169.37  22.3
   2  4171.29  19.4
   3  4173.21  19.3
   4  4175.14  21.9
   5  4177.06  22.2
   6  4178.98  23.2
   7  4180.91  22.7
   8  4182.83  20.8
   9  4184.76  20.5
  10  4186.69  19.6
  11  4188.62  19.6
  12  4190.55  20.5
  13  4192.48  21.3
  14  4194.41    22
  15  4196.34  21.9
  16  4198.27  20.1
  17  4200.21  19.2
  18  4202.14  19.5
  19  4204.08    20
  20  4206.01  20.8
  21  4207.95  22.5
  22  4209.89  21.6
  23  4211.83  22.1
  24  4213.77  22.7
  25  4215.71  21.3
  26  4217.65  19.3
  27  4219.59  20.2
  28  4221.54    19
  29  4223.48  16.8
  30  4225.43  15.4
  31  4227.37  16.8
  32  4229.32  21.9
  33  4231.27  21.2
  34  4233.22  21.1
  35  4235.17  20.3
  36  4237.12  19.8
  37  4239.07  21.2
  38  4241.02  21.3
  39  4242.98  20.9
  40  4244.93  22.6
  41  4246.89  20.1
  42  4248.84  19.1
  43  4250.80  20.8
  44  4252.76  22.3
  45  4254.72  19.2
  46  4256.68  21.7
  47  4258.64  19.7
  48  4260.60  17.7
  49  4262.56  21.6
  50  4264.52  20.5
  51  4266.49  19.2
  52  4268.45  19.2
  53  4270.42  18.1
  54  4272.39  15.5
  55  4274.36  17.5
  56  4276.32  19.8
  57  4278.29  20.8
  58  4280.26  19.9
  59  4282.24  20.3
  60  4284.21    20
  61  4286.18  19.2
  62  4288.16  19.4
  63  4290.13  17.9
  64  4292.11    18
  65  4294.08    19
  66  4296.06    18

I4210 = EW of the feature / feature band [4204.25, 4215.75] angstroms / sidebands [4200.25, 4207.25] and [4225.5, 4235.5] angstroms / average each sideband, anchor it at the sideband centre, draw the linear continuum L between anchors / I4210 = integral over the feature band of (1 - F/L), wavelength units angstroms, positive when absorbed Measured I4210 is -1.0 angstroms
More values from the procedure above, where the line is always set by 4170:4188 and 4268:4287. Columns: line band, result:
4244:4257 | -0.8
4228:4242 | -0.7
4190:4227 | 0.3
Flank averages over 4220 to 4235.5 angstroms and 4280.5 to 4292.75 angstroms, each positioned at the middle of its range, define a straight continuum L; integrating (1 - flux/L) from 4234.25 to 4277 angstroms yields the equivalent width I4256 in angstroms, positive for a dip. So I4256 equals -1.8 angstroms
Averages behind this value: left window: 19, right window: 19.2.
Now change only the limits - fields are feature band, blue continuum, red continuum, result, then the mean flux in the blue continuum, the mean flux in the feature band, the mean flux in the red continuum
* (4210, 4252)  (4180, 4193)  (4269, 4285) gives -0.8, 20.7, 20.2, 19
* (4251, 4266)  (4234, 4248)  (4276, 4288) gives 0.1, 20.9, 20.4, 20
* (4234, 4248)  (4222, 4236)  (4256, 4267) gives -1.0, 19.1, 20.9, 20.1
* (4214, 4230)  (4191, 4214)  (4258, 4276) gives 1.1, 21.1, 19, 18.8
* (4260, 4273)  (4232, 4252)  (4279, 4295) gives 0.6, 20.7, 19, 19.2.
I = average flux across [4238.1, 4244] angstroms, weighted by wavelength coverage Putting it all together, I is 21.1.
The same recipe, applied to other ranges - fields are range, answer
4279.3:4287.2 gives 19.8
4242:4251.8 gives 20.7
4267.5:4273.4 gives 17.6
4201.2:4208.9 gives 20.7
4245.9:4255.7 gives 20.3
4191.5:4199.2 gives 21.3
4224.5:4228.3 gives 16.1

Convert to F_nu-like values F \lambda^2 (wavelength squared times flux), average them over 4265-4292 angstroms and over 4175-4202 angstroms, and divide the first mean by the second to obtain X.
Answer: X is 0.94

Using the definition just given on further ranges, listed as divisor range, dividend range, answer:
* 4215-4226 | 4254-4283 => 1.06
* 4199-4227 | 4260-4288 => 0.99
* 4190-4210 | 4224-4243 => 0.97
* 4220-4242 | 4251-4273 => 1.02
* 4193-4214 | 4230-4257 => 1.01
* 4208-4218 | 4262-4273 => 0.90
